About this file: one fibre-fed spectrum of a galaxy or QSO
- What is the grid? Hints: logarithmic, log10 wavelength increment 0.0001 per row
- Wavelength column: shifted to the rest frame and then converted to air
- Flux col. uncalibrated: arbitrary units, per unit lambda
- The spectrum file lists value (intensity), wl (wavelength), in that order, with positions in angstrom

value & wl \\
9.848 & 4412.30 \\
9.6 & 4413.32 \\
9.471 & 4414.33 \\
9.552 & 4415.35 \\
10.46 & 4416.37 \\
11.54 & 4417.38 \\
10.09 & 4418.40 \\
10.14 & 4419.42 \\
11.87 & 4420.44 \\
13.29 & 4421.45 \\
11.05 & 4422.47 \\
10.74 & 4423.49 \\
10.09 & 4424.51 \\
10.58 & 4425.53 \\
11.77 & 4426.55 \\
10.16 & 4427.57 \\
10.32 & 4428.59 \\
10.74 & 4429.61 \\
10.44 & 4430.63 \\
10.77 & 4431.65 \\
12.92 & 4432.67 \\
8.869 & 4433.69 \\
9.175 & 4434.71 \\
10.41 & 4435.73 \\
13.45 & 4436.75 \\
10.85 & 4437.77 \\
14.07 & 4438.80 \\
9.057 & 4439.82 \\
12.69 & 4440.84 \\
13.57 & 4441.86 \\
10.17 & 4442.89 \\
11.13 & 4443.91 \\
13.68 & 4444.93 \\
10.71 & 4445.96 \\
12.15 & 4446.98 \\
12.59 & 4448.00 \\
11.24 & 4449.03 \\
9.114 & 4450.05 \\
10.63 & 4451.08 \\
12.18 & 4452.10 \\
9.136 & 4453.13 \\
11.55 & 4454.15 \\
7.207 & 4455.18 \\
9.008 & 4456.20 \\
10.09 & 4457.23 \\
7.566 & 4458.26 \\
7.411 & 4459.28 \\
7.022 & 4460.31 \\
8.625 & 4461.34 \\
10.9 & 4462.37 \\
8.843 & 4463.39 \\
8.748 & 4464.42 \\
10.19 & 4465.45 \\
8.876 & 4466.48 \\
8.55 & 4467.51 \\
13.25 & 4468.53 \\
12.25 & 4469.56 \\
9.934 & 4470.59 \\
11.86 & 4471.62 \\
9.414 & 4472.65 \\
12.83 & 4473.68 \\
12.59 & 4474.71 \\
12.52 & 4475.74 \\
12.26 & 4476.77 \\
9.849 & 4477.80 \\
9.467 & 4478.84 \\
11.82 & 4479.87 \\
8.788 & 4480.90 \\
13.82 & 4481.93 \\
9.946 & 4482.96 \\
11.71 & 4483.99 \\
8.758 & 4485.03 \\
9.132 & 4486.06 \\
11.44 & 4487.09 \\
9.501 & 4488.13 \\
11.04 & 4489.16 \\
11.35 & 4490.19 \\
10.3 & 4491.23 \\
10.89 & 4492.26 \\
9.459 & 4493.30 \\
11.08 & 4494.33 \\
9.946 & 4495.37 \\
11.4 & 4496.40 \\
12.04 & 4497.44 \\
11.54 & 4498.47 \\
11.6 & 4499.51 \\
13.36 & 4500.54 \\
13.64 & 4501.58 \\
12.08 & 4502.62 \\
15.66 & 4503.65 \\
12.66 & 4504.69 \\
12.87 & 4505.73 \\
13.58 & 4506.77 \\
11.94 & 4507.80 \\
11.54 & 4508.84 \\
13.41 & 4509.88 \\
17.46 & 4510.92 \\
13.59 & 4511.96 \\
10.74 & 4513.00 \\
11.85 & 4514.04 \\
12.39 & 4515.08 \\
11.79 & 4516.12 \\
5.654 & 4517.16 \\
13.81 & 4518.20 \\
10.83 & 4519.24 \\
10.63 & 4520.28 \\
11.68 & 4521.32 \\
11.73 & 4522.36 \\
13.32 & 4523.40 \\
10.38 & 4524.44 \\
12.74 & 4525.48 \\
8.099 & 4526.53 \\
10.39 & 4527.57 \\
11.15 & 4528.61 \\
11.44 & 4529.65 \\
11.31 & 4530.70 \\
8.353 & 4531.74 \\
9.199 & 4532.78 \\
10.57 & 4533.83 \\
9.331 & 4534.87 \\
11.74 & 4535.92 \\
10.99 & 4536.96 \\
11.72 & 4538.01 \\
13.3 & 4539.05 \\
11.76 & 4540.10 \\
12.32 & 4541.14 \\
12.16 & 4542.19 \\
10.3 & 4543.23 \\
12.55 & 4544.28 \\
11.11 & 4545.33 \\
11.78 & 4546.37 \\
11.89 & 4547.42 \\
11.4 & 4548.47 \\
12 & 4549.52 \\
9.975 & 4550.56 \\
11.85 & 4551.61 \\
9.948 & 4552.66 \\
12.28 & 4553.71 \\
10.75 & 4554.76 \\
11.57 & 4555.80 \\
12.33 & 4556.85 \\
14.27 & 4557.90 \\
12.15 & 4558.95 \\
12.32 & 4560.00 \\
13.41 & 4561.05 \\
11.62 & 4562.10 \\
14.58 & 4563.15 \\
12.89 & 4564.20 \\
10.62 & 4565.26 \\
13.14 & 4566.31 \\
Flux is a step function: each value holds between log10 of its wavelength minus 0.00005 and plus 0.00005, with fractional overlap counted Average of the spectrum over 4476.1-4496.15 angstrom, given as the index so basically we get 10.6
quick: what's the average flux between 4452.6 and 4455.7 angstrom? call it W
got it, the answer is 9.32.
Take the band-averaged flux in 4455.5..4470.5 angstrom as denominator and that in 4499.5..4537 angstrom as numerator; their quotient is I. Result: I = 1.3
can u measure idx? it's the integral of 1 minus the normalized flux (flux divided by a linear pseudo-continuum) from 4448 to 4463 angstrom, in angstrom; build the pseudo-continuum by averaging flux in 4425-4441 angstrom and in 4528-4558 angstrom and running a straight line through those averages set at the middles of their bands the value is 2.1 angstrom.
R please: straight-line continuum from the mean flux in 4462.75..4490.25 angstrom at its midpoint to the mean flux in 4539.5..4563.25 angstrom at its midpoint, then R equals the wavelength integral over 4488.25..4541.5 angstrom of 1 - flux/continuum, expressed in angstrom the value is -1.4 angstrom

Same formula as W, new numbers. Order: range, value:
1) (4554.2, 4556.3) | 11.2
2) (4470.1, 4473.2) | 10.4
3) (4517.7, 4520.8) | 11.7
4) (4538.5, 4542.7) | 12.4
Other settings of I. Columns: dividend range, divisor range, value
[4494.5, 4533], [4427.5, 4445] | 1.05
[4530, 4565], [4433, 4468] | 1.13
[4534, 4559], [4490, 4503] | 1.02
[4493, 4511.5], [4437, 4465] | 1.21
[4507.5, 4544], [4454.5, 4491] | 1.12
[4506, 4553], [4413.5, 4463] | 1.08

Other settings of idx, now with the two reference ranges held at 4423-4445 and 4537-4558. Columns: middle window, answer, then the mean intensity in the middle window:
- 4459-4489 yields 2.48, 10.4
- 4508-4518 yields -0.50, 12.1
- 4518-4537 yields 1.17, 10.9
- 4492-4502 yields -0.04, 11.5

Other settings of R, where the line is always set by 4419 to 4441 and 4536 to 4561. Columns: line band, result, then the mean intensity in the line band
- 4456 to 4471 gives 2.4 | 9.42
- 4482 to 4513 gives -1.0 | 11.8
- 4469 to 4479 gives 0.0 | 11.4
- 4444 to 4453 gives -0.2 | 11.4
